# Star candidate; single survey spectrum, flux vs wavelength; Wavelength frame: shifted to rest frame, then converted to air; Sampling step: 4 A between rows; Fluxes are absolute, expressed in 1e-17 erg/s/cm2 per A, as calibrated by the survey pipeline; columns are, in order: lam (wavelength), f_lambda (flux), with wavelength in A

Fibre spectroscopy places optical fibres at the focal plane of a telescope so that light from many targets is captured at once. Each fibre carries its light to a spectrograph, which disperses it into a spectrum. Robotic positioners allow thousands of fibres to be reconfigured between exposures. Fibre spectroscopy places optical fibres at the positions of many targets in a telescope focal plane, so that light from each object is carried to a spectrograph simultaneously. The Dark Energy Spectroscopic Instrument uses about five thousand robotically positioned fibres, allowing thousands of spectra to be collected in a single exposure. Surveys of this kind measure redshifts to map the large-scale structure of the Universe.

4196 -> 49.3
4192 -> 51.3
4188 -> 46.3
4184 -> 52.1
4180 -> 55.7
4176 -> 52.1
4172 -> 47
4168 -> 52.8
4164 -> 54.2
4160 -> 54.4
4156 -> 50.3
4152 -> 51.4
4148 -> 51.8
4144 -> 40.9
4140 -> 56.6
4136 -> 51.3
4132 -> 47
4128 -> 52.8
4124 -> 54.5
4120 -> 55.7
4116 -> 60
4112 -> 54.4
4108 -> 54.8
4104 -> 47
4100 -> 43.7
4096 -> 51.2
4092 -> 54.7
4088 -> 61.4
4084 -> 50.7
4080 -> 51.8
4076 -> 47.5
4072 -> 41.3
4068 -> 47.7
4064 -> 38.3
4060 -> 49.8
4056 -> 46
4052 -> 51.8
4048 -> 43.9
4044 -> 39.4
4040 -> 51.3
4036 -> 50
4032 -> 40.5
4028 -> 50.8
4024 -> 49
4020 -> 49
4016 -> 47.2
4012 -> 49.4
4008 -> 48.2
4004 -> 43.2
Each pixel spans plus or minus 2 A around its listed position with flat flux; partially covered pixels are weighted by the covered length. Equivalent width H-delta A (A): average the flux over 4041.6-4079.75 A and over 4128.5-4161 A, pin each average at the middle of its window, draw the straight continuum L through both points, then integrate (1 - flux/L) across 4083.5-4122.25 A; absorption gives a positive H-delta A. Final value -4.5 A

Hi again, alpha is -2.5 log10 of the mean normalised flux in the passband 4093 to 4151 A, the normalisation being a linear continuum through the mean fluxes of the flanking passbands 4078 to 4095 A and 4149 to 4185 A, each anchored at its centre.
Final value 0.04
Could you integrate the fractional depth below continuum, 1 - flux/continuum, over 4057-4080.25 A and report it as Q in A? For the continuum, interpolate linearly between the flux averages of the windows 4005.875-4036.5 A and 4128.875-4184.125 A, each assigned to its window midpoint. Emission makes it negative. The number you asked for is 1.6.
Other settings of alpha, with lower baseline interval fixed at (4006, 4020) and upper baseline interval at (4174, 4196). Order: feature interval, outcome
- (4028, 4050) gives 0.08 mag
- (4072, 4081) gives 0.04 mag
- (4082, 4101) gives -0.07 mag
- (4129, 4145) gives 0.02 mag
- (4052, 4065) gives 0.07 mag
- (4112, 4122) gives -0.14 mag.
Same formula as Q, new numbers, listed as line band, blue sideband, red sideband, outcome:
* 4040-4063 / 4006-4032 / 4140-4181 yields 1.26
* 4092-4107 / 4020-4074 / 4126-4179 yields -0.05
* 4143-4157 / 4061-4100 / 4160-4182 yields 0.74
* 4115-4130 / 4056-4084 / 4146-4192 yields -1.93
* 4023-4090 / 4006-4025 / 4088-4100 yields 4.07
